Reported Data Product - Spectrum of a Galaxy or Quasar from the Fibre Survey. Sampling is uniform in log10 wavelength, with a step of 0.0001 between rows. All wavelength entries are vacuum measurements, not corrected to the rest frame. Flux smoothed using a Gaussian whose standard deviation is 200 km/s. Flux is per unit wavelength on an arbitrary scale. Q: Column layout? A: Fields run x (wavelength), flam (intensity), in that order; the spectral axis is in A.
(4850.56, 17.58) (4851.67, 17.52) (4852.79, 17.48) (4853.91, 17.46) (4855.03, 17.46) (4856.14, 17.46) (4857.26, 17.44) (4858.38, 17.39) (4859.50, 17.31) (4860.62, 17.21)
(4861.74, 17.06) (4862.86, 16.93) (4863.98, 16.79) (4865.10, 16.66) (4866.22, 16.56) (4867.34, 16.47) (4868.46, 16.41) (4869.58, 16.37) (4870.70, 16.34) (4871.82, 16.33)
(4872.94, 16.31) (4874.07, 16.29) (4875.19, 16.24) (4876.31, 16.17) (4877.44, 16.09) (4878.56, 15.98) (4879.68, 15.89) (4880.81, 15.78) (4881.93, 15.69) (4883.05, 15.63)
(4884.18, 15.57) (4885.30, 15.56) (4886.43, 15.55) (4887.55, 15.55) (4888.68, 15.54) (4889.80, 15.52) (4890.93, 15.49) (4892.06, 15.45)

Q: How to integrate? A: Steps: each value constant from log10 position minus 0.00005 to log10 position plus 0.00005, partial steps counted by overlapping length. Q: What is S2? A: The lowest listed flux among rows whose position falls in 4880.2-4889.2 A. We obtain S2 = 15.54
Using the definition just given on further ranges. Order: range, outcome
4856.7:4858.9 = 17.39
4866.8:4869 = 16.41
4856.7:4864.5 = 16.79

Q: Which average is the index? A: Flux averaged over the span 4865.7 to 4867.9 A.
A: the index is 16.5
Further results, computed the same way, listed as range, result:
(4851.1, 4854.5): 17.5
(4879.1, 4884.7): 15.7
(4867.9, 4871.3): 16.4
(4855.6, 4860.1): 17.4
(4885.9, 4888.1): 15.6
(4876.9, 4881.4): 15.9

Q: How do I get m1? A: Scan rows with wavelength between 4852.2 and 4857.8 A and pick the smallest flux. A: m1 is 17.44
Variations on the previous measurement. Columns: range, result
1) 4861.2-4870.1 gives 16.37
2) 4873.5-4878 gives 16.09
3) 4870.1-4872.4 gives 16.33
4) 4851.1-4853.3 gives 17.48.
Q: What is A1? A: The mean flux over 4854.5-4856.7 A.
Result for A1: 17.5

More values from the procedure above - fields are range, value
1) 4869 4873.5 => 16.4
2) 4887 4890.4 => 15.5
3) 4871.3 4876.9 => 16.2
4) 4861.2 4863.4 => 17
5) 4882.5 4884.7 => 15.6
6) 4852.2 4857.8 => 17.5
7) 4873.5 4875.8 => 16.2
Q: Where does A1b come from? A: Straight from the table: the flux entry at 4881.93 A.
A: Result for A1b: 15.69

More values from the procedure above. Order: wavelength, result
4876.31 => 16.17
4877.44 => 16.09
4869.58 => 16.37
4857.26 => 17.44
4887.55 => 15.55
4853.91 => 17.46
